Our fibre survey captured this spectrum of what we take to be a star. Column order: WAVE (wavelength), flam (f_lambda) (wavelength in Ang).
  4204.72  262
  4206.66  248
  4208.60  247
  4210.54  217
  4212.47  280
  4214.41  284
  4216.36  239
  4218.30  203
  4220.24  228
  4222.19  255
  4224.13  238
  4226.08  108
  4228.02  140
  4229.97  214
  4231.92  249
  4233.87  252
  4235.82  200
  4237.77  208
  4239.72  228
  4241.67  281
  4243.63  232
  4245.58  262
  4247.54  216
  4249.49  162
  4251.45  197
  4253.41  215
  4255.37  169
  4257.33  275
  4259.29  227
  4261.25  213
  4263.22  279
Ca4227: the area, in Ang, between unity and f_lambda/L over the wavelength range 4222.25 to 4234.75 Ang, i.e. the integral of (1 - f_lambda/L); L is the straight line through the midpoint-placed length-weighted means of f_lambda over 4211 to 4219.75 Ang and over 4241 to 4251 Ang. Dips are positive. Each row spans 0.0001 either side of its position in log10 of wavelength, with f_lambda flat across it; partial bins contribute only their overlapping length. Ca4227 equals 1.8 Ang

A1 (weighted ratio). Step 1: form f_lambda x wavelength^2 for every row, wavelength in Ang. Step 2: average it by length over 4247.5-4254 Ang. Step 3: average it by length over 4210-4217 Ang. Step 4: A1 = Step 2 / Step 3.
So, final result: 0.8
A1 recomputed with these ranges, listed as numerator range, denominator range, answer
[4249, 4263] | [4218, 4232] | 1.08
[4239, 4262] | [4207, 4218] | 0.91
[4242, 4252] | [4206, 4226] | 0.93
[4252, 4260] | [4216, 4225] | 0.96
